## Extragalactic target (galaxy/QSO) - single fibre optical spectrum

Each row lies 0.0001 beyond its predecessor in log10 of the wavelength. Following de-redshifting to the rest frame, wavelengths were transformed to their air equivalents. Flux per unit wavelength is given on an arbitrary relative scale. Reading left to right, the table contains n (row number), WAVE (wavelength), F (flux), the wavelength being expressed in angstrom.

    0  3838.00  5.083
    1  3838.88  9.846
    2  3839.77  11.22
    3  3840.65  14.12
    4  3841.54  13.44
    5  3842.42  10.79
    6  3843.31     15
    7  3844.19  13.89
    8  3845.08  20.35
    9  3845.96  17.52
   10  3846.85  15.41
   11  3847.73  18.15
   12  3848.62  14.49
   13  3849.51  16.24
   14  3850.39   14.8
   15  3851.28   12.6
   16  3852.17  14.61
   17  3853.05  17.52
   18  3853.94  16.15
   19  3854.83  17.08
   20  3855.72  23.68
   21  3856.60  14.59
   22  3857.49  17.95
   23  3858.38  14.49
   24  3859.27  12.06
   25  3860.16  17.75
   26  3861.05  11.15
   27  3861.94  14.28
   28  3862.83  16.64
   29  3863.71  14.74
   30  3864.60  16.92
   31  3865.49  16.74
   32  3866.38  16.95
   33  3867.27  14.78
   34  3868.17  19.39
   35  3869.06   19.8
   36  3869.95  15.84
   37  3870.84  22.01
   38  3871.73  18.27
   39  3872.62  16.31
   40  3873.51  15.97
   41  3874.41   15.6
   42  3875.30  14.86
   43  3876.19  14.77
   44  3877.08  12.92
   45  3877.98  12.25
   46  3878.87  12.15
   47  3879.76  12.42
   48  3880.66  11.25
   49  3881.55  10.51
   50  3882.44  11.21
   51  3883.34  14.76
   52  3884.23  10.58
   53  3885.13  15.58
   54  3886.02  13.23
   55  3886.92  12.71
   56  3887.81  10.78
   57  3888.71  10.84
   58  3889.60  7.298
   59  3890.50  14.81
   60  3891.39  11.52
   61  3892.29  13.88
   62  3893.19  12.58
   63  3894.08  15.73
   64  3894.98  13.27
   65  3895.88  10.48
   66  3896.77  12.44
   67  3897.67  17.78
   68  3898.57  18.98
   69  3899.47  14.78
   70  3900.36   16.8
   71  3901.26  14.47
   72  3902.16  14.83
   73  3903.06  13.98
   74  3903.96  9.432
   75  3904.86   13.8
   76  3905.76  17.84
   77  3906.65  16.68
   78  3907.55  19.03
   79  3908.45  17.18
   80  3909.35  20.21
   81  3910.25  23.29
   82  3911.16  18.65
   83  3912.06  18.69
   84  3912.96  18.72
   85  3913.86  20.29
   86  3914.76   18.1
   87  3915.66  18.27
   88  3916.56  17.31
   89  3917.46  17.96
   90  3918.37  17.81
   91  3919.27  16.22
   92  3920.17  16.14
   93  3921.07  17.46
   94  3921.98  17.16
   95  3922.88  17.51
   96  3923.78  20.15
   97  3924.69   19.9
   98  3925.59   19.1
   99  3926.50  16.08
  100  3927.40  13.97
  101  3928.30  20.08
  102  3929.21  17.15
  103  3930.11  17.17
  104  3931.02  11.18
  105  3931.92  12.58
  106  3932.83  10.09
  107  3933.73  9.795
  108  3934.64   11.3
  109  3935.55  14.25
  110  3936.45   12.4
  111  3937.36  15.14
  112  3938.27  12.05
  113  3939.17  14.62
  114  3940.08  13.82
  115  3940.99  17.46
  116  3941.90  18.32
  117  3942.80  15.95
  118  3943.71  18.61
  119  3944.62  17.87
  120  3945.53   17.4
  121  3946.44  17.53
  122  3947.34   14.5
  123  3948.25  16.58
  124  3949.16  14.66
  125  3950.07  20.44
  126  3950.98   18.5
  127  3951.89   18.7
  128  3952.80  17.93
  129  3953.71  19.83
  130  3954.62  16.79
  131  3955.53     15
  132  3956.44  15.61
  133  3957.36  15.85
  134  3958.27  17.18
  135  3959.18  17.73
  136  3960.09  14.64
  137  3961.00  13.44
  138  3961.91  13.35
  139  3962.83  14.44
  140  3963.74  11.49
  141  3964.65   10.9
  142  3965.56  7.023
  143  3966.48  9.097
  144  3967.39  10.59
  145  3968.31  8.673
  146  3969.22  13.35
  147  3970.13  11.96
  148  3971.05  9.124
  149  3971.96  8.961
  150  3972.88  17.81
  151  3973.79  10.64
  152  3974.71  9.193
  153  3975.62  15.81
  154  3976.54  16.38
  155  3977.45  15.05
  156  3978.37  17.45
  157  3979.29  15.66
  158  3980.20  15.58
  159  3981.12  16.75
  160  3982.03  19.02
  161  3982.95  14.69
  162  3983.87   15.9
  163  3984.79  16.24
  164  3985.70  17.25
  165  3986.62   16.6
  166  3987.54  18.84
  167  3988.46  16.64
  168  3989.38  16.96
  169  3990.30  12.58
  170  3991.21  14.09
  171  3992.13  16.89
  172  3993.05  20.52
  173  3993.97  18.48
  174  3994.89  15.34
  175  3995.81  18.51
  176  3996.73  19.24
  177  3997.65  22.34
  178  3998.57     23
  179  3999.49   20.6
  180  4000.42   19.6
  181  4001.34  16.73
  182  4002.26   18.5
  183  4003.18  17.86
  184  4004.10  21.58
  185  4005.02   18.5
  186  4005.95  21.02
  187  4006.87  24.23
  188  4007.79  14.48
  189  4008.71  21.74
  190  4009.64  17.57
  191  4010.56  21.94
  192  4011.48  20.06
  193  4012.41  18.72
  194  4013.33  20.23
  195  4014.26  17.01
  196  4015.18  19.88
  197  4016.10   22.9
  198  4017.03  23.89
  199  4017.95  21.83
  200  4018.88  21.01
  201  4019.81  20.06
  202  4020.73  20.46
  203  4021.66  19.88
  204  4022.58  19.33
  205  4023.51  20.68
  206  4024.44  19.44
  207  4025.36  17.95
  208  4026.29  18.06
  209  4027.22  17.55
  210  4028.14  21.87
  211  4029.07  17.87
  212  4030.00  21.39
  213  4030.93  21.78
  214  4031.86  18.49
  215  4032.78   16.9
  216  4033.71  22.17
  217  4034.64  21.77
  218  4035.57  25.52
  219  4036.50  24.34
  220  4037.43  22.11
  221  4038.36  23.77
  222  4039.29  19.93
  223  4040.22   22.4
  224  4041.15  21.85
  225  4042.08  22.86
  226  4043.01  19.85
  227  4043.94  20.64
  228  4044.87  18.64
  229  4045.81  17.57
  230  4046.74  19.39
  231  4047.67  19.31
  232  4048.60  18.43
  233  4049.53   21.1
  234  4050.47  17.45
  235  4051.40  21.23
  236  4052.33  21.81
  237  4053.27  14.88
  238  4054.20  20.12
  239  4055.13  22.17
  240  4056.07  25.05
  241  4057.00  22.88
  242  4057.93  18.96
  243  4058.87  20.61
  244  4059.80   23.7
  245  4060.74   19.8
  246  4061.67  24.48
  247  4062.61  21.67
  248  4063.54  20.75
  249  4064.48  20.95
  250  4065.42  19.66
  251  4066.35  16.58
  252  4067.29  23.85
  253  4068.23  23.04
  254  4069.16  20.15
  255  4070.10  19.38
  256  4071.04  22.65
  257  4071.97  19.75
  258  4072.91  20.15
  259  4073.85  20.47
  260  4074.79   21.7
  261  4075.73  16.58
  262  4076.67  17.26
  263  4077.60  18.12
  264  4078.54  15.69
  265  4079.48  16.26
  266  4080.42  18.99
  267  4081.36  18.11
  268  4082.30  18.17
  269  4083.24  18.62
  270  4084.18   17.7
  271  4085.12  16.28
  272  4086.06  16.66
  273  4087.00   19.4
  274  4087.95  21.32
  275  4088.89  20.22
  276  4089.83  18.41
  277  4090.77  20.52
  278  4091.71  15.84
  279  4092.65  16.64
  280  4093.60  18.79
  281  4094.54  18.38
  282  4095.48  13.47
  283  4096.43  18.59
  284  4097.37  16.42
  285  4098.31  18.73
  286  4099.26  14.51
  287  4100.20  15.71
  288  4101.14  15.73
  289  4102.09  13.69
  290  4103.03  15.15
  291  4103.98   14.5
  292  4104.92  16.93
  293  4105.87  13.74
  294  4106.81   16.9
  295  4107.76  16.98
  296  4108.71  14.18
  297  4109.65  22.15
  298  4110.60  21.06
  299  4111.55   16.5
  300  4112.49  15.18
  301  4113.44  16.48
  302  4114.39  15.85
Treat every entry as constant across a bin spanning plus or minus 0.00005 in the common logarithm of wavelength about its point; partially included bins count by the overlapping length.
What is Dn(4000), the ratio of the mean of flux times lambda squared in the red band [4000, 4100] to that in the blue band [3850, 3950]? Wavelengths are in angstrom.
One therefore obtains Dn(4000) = 1.37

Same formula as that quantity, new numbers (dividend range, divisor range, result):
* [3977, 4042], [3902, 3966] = 1.24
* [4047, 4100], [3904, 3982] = 1.32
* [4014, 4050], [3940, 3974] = 1.44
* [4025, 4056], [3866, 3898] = 1.58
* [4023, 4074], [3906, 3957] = 1.31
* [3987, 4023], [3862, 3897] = 1.45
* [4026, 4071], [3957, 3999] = 1.43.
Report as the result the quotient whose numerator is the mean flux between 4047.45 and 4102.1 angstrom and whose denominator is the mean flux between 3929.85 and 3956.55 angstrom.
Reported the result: 1.23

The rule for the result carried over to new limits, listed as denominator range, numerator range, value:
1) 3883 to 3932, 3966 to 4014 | 1.06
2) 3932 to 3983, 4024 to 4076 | 1.41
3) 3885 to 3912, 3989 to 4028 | 1.31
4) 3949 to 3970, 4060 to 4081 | 1.37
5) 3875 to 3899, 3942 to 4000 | 1.21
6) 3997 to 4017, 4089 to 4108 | 0.83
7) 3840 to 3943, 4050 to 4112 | 1.22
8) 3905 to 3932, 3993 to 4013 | 1.10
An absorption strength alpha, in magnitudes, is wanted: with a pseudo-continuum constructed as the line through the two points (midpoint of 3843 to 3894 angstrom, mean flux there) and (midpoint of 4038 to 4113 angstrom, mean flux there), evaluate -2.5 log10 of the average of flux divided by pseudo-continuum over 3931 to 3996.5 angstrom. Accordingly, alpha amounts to 0.12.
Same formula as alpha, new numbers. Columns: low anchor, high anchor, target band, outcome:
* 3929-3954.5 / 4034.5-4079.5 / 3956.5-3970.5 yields 0.281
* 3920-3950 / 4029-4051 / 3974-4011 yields 0.049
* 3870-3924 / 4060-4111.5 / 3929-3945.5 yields 0.108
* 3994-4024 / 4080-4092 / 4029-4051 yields -0.072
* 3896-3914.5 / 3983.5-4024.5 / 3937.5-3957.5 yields 0.067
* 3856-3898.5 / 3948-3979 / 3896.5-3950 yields -0.144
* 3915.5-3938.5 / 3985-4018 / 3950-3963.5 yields 0.037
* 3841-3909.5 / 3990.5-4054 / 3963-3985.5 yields 0.349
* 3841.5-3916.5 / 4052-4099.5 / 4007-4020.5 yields -0.121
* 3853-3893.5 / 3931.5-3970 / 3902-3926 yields -0.201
